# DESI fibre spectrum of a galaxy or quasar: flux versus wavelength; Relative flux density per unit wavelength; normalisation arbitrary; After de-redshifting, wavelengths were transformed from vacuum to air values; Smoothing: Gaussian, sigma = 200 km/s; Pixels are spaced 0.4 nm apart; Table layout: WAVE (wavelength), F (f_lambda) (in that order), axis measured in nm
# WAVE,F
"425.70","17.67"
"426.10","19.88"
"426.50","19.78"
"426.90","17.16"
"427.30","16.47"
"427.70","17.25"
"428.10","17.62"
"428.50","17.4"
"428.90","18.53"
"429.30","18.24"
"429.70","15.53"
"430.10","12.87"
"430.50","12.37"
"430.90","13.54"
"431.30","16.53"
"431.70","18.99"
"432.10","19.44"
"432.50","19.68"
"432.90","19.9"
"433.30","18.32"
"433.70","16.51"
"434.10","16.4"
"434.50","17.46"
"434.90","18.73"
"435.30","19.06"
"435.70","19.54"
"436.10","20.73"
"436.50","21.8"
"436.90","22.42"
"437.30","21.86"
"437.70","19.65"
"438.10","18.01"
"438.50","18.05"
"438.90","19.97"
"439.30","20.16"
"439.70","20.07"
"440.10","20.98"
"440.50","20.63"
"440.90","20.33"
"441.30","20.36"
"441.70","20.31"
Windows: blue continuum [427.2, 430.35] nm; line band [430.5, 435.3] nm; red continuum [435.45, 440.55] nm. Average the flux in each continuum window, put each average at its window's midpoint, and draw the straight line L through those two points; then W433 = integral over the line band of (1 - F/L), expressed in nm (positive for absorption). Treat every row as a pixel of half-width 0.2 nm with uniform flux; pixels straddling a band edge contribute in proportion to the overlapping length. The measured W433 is 0.18 nm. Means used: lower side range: 16.7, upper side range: 20.3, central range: 17.6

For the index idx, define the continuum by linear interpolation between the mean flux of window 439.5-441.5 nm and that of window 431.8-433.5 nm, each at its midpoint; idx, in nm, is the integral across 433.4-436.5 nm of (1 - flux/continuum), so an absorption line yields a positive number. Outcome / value 0.173 nm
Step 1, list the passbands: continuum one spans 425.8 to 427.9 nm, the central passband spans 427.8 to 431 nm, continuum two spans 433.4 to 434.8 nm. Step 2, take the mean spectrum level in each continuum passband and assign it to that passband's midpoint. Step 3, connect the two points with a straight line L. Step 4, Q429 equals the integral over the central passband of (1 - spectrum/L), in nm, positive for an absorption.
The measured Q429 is 0.335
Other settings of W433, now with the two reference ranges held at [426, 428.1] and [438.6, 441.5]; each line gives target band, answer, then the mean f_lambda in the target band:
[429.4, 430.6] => 0.29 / 14.1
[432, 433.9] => 0.03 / 18.7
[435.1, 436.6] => -0.05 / 20.2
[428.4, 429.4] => 0.01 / 18.1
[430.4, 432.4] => 0.24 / 16.5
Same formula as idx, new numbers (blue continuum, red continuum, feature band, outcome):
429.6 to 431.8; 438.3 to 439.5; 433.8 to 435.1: -0.044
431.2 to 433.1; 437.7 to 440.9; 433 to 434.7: 0.165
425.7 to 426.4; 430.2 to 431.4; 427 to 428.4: 0.016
